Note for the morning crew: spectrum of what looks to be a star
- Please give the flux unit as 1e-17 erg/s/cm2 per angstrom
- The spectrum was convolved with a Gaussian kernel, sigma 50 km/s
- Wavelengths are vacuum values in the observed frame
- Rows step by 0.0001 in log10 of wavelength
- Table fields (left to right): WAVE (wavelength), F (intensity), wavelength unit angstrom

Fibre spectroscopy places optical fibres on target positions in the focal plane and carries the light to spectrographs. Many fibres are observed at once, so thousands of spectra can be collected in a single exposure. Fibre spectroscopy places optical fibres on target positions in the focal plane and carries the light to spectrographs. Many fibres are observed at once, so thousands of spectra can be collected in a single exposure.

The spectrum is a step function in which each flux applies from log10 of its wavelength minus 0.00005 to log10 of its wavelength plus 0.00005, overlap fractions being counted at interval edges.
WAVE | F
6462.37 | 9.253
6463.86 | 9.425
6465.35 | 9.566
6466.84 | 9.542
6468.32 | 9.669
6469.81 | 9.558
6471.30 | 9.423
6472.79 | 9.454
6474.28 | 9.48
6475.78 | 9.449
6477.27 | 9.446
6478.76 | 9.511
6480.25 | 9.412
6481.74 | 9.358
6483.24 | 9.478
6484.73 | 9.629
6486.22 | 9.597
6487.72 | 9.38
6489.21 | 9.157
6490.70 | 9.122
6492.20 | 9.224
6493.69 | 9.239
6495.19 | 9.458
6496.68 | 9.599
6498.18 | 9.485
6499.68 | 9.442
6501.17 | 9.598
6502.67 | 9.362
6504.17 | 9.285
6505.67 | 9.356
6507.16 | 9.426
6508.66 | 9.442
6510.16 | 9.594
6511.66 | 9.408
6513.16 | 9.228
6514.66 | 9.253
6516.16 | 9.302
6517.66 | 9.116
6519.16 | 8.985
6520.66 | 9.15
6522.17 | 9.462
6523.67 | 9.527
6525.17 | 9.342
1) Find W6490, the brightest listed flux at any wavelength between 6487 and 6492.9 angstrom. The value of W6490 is 9.38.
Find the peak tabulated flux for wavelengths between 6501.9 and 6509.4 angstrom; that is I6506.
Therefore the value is 9.442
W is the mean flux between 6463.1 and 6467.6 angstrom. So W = 9.52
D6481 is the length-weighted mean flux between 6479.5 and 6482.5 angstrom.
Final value 9.38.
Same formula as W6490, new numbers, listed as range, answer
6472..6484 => 9.511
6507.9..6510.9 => 9.594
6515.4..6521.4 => 9.302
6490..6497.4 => 9.599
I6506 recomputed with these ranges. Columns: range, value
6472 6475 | 9.48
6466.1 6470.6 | 9.669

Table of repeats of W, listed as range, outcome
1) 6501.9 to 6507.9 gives 9.36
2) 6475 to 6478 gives 9.42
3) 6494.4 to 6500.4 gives 9.48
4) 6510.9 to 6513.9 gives 9.32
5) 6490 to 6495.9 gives 9.25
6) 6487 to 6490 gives 9.29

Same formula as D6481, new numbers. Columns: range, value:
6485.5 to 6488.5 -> 9.48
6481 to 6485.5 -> 9.49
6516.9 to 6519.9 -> 9.06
